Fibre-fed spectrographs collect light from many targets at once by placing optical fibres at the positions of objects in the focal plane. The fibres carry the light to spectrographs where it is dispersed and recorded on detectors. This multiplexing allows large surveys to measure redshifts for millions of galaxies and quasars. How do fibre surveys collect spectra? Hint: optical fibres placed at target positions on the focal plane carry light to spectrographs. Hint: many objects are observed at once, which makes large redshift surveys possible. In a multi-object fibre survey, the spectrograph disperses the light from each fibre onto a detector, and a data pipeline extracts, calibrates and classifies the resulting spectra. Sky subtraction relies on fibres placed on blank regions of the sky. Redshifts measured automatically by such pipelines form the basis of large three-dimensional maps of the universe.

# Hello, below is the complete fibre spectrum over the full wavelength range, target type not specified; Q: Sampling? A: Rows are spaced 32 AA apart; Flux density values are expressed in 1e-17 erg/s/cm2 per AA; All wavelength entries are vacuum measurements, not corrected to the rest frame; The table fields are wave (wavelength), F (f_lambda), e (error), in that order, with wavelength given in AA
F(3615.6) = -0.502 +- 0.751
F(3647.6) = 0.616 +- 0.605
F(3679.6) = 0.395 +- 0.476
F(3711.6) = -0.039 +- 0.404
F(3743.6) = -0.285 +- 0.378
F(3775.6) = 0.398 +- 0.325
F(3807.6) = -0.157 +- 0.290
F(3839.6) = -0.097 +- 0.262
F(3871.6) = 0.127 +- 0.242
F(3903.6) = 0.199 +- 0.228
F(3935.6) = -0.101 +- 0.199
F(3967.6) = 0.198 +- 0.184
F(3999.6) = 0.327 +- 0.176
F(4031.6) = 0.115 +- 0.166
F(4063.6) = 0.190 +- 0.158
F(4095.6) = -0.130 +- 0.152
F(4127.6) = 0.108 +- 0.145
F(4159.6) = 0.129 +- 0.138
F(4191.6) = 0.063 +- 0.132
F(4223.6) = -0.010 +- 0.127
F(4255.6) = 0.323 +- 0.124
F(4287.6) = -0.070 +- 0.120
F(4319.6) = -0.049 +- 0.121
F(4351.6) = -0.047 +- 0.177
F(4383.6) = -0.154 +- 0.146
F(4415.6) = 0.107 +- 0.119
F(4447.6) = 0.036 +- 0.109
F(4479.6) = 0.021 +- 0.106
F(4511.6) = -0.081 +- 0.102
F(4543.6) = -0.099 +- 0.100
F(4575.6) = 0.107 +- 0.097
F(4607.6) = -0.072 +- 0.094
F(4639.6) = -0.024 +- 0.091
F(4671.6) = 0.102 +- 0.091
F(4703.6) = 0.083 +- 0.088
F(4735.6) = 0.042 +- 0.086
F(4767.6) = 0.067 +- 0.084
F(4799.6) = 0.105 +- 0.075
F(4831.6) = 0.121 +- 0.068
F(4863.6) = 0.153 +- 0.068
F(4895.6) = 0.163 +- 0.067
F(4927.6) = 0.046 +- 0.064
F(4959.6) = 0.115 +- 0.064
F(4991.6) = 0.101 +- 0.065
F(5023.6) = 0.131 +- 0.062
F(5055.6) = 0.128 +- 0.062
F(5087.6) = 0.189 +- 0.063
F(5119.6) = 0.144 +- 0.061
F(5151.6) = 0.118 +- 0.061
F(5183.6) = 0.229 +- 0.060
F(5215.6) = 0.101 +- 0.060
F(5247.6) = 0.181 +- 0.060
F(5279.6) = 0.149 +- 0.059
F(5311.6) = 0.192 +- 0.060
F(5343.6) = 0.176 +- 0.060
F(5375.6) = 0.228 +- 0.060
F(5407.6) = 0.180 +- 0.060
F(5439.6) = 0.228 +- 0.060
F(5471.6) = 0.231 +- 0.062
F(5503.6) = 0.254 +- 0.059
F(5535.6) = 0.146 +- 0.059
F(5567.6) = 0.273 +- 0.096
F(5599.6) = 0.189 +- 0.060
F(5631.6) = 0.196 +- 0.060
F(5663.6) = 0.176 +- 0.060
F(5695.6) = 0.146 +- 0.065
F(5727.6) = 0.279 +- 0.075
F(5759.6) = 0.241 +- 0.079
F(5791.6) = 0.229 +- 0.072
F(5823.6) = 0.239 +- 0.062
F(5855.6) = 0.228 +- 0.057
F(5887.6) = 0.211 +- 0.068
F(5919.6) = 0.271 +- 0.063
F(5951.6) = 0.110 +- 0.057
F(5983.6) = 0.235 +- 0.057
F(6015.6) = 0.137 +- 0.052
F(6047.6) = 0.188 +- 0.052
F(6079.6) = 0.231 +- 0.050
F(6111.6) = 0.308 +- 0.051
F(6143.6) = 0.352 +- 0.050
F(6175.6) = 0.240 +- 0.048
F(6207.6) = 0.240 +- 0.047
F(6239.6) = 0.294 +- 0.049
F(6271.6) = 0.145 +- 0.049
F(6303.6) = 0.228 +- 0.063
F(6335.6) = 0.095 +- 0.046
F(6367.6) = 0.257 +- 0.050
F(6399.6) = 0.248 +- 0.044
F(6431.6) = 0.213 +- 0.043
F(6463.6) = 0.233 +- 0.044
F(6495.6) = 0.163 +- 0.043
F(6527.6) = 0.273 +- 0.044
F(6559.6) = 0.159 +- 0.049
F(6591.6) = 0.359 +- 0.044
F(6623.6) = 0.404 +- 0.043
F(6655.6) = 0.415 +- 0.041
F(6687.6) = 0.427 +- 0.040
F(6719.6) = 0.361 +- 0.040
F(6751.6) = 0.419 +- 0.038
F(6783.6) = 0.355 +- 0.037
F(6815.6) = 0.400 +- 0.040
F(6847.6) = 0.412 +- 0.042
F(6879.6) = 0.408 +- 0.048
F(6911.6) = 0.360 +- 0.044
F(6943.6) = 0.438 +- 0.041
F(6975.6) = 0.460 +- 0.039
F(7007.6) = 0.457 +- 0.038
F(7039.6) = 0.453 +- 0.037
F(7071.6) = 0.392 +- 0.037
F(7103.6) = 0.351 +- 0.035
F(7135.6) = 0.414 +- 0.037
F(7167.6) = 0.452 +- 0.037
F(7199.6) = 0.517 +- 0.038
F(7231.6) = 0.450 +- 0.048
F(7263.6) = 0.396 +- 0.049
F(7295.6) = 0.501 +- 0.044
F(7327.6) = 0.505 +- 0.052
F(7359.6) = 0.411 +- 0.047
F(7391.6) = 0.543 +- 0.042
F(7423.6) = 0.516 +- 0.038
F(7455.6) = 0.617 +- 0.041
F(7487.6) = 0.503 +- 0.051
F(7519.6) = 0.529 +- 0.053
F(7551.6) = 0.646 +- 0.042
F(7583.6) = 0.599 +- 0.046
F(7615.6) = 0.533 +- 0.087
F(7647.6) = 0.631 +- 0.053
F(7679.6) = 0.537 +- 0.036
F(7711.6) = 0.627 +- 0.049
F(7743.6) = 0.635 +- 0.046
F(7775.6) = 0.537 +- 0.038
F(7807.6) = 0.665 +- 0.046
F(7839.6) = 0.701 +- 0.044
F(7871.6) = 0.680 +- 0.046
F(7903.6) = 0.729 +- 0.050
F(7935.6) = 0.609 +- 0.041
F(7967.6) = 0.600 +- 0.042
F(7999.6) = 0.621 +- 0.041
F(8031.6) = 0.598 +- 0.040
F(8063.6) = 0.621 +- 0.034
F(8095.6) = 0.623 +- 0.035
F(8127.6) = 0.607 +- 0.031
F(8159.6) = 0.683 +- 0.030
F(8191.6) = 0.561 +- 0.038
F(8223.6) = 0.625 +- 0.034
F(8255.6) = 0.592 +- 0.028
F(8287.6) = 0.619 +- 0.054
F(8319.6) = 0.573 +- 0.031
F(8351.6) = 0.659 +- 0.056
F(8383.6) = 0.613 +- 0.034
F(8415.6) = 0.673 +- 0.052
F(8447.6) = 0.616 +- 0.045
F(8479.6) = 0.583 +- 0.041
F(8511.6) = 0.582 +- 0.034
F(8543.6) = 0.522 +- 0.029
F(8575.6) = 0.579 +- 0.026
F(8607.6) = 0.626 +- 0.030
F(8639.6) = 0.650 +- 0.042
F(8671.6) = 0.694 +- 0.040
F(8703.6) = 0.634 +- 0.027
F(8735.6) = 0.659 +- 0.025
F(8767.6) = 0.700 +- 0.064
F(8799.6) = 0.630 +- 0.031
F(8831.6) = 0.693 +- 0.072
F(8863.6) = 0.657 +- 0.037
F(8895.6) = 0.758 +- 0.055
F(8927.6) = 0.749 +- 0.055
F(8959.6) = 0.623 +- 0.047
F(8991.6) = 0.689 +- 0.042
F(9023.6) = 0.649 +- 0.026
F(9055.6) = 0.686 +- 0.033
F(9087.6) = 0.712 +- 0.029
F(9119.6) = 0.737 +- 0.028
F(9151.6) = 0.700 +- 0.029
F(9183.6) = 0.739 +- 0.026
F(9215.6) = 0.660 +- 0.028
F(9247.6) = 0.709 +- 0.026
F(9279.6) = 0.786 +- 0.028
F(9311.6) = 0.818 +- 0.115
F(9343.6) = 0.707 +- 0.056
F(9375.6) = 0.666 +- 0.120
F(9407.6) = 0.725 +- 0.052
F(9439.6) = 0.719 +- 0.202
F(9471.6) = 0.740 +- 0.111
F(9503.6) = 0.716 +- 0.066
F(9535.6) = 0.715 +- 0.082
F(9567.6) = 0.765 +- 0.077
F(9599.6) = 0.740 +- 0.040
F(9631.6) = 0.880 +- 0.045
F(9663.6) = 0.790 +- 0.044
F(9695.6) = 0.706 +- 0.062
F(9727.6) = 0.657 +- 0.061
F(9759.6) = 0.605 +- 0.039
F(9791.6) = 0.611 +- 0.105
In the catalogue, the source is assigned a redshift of 0.65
